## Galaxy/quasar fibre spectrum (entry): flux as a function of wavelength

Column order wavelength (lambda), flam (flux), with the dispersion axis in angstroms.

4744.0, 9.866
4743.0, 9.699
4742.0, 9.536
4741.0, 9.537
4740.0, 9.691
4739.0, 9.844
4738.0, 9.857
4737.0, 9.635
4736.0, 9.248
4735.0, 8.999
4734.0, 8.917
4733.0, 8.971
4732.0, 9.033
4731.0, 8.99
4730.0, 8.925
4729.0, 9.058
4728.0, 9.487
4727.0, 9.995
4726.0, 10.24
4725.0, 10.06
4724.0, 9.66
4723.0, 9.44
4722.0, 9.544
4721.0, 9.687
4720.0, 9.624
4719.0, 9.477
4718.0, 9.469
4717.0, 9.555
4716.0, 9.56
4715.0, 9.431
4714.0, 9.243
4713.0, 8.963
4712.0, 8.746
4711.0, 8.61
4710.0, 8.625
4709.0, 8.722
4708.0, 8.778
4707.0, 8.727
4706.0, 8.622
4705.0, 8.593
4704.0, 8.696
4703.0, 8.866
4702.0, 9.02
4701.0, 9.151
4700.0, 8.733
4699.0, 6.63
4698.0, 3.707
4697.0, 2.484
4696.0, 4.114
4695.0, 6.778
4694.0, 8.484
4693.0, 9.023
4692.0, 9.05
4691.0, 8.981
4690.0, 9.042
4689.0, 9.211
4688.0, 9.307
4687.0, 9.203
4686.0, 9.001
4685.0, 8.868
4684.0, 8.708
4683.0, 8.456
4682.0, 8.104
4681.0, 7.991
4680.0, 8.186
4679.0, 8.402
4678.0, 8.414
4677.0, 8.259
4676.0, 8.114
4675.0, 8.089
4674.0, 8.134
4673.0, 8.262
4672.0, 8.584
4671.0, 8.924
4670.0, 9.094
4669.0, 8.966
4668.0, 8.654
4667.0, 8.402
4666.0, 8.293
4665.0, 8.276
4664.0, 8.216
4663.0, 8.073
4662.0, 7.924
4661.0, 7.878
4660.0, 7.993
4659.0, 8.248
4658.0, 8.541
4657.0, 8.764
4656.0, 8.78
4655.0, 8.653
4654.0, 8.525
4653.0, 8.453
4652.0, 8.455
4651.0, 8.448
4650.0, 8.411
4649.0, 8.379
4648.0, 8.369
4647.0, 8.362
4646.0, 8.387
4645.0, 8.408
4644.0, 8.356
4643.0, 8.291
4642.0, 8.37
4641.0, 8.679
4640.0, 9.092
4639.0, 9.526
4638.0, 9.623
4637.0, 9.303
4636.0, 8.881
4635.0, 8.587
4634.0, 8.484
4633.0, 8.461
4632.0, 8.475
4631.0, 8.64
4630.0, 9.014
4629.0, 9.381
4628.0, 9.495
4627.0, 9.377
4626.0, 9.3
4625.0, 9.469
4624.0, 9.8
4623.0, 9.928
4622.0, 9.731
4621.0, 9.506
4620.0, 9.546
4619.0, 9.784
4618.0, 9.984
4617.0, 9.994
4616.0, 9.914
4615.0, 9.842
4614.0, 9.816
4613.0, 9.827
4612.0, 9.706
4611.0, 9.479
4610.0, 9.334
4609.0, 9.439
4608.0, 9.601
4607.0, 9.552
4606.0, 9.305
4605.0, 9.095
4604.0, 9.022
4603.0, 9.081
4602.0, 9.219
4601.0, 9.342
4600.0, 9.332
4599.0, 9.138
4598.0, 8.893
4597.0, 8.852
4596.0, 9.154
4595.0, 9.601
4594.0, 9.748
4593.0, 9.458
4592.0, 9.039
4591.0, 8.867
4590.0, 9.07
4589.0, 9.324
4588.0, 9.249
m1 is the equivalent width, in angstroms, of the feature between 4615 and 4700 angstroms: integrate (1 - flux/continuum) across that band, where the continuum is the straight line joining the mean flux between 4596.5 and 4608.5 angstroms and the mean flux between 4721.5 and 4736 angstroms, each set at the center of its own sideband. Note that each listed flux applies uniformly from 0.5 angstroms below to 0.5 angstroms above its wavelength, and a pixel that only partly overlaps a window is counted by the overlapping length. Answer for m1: 6.8 angstroms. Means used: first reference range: 9.2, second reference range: 9.38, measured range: 8.54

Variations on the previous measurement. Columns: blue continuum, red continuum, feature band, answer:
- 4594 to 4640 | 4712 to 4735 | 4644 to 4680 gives 3.74 angstroms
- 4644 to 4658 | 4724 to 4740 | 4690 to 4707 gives 2.65 angstroms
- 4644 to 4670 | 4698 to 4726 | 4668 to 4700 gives 2.34 angstroms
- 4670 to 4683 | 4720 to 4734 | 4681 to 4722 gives 1.98 angstroms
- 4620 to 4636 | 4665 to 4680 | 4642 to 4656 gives 0.64 angstroms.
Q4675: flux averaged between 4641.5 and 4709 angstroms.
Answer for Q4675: 8.27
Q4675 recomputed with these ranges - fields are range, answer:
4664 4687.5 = 8.49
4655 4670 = 8.39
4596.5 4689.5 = 8.88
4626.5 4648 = 8.81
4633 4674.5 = 8.54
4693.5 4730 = 8.58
